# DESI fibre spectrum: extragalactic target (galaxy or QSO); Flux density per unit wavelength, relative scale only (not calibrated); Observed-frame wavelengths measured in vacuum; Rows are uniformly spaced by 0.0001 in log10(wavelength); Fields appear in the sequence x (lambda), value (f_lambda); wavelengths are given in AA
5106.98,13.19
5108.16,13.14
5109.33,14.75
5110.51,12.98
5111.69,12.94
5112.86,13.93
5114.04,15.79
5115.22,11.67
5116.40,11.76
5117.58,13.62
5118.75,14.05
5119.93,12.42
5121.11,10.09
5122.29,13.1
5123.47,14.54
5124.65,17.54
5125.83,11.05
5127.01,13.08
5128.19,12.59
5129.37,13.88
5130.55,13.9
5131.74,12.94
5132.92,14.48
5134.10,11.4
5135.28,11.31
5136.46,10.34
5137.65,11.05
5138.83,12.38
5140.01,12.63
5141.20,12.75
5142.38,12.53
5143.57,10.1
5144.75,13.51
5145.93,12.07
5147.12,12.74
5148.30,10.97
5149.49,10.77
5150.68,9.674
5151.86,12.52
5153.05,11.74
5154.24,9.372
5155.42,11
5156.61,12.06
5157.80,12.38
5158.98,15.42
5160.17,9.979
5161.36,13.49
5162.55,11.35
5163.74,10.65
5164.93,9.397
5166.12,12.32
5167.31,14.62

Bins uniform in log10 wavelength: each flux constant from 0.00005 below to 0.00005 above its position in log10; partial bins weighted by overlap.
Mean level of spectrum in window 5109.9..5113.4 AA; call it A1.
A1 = 13.3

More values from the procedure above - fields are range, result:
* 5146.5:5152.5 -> 11.3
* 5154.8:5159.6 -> 12.7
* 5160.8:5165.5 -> 11.2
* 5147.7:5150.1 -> 10.9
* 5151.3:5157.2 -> 11.3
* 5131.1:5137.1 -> 12.1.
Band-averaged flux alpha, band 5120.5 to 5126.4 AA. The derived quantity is 13.3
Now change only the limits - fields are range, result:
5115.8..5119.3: 13.1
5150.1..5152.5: 11.1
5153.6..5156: 10.2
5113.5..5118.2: 13.2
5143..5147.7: 12.1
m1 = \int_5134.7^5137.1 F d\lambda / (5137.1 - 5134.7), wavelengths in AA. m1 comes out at 10.8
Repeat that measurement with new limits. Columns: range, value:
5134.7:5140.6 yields 11.5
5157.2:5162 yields 12.8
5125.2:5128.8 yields 12.3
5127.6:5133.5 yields 13.5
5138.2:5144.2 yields 12.1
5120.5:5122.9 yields 11.6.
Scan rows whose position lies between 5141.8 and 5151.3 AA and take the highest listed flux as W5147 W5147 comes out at 13.51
